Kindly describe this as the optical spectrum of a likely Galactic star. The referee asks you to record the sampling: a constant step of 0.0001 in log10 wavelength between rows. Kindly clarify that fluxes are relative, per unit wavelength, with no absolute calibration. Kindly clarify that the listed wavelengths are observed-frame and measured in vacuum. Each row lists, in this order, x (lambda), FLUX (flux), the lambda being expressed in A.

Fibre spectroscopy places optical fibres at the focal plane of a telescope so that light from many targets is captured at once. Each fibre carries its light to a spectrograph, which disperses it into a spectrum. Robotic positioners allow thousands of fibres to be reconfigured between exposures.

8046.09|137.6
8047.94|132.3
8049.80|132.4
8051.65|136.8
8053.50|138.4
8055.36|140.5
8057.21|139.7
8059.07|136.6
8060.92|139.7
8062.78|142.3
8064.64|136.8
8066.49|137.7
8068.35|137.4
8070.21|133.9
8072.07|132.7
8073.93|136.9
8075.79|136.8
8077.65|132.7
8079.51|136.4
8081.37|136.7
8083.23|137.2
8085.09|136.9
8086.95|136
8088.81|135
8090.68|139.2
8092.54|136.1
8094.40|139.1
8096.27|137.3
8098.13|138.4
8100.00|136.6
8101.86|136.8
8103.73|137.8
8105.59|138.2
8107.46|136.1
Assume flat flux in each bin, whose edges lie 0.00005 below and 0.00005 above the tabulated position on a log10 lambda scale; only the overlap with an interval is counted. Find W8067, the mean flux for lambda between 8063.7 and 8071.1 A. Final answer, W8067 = 136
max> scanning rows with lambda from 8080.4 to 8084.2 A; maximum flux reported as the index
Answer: 137.2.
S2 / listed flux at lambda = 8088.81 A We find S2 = 135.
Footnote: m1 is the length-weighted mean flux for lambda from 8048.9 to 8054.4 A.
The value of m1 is 136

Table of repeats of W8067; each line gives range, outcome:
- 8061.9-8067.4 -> 139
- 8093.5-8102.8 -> 138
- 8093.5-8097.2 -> 138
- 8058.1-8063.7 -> 139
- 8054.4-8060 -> 139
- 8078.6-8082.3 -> 137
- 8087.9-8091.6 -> 137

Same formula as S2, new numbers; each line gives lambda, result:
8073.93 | 136.9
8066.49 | 137.7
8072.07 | 132.7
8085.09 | 136.9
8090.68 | 139.2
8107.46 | 136.1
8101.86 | 136.8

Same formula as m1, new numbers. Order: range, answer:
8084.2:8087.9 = 137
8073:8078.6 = 135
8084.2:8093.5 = 137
